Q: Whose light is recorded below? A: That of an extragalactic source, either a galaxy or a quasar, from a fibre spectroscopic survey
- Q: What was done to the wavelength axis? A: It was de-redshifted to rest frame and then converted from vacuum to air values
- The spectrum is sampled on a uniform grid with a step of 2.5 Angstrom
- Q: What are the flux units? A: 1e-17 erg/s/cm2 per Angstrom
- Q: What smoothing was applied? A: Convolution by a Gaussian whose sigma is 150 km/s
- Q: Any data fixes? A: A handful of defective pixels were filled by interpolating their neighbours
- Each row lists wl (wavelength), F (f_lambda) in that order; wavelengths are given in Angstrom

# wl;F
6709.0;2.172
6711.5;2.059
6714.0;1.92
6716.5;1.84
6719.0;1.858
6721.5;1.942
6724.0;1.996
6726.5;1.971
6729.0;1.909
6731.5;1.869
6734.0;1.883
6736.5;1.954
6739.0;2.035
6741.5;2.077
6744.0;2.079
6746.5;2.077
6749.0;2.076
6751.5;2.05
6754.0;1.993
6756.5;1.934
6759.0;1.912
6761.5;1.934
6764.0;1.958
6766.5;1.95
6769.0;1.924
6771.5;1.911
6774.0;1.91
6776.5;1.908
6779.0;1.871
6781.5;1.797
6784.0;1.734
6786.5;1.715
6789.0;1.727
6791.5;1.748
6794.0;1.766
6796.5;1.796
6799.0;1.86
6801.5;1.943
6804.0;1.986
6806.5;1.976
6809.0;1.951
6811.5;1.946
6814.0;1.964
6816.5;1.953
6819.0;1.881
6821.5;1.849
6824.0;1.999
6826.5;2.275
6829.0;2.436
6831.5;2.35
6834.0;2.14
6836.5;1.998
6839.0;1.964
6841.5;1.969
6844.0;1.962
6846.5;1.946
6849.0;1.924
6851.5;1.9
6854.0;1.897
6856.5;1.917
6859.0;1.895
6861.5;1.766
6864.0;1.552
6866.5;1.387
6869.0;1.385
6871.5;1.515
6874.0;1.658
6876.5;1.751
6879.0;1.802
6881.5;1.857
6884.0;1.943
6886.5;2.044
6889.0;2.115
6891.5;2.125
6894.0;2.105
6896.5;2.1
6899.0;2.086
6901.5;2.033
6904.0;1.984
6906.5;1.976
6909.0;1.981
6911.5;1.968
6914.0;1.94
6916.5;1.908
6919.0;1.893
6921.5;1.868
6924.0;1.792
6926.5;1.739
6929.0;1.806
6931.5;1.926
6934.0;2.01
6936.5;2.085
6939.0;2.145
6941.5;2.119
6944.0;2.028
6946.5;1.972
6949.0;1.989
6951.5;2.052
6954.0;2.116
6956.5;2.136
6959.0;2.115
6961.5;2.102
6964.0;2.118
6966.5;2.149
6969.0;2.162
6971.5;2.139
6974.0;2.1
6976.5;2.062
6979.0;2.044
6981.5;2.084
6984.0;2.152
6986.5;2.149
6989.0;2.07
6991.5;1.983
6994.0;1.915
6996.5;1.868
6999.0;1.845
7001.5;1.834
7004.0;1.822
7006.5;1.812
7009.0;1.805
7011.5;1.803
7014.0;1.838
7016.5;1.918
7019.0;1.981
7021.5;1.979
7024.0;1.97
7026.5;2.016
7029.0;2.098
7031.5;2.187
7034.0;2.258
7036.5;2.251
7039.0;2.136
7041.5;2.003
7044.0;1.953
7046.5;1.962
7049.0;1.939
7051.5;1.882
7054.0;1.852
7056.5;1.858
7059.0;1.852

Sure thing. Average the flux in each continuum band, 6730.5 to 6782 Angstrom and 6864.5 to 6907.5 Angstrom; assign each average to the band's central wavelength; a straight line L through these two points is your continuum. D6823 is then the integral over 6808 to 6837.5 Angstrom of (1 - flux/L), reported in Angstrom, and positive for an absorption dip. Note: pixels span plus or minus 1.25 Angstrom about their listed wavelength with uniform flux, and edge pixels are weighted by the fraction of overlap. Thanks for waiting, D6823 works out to -2.32 Angstrom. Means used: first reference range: 1.96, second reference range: 1.87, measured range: 2.06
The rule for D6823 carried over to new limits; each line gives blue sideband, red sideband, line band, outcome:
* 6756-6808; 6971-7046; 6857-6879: 3.3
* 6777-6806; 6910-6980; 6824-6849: -3.0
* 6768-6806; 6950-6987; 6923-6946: 1.1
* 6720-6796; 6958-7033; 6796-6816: 0.0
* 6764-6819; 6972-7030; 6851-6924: 1.7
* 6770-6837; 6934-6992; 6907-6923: 0.9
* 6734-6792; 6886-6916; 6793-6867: 1.3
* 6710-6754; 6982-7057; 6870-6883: 1.7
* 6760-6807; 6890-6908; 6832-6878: 3.8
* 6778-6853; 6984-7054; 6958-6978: -1.5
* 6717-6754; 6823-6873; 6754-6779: 0.4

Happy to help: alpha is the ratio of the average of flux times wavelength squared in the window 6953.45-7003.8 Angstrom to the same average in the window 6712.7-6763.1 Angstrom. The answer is 1.1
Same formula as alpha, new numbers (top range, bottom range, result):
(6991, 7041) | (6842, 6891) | 1.14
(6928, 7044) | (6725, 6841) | 1.10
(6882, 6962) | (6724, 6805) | 1.10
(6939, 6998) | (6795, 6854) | 1.08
